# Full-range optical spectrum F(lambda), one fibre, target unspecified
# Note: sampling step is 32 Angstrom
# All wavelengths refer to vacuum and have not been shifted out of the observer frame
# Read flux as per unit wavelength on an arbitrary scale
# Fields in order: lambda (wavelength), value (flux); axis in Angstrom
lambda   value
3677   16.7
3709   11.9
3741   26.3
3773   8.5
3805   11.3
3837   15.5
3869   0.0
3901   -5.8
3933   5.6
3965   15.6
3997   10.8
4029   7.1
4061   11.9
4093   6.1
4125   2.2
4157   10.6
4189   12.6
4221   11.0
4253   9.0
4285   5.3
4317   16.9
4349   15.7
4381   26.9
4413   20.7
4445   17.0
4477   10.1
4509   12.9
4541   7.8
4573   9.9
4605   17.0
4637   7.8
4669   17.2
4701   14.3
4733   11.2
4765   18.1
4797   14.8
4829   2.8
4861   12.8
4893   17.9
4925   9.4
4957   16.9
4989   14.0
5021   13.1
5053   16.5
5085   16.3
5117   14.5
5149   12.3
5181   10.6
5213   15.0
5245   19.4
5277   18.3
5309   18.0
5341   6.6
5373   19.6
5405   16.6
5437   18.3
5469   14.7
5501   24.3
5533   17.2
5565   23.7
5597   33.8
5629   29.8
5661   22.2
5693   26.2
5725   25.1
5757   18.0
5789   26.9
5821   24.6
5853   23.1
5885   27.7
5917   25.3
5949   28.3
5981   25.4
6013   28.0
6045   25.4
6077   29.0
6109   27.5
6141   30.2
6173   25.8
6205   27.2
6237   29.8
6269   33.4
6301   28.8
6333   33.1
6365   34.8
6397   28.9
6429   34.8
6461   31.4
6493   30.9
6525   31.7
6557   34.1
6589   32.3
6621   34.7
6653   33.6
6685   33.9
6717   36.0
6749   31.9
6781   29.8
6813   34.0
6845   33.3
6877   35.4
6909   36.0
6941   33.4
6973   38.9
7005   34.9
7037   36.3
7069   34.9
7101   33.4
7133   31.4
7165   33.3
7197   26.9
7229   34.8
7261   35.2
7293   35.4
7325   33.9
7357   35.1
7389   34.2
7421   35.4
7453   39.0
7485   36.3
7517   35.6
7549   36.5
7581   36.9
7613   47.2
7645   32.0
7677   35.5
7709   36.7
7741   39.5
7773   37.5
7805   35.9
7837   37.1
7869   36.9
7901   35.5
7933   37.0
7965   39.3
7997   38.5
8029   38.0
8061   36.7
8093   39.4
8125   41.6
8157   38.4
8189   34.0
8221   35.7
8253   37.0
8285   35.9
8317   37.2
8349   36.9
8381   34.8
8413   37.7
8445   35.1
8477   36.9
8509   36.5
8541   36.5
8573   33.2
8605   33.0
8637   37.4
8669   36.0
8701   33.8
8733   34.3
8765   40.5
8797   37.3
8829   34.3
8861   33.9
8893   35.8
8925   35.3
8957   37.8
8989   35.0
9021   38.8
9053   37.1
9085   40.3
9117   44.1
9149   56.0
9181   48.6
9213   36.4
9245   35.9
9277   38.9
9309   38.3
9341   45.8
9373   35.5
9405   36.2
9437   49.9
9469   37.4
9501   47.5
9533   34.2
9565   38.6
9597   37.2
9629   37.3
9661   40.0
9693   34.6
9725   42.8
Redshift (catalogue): 0.391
